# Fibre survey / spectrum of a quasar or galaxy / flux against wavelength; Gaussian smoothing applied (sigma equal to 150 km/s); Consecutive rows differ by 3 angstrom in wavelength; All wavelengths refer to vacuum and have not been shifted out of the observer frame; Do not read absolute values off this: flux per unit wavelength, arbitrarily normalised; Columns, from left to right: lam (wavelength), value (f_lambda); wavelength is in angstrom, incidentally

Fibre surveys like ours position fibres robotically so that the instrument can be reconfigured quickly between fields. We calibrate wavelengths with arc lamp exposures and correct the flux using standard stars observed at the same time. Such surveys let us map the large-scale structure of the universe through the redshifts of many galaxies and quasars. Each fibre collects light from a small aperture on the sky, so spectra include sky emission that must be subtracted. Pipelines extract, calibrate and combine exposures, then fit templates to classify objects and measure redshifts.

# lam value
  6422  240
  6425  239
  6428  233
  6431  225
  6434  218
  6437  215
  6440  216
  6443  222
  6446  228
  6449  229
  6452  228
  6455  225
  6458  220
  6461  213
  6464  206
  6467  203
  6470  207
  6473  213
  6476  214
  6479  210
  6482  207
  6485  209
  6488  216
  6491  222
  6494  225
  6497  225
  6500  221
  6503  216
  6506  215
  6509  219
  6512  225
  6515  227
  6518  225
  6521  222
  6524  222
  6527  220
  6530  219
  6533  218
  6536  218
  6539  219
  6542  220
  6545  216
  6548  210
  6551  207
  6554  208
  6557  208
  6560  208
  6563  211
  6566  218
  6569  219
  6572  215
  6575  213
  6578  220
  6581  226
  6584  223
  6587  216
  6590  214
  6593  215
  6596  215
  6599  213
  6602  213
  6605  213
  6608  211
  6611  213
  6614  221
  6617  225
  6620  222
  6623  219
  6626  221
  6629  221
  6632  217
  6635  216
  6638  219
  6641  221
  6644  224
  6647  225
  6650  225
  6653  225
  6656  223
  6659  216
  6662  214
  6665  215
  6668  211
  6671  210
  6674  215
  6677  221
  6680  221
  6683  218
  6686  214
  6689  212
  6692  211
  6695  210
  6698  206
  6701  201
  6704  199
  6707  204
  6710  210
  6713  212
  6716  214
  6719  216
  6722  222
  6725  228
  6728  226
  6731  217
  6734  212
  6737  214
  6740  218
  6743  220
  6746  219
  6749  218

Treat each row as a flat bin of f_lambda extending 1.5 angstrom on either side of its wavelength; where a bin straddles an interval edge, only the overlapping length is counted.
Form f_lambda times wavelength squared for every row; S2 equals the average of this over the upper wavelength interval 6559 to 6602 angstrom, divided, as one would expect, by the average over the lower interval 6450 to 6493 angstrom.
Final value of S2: 1.04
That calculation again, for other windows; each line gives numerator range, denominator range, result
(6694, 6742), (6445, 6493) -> 1.07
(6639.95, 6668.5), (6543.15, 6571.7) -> 1.07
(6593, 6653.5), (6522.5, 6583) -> 1.04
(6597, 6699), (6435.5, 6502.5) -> 1.06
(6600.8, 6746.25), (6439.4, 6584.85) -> 1.05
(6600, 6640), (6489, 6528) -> 1.02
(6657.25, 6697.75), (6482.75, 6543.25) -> 1.02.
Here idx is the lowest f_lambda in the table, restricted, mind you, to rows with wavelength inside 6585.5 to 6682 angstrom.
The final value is 210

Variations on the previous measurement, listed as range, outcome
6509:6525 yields 219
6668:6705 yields 199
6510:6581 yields 207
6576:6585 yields 220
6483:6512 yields 209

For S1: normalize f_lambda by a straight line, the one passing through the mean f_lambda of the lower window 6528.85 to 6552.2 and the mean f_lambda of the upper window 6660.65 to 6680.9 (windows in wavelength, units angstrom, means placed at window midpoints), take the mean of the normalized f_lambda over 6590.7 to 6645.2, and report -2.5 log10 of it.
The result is -0.01 mag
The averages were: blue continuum 216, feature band 218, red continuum 215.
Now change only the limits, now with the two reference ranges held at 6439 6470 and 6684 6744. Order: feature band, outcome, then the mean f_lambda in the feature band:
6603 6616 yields 0.003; 215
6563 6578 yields 0.000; 216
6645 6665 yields -0.032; 221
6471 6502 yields 0.009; 216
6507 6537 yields -0.021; 221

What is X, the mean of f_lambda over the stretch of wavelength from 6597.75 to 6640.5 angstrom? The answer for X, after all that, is 218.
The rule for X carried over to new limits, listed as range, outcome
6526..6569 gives 214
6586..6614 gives 214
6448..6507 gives 216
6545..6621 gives 215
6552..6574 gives 212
